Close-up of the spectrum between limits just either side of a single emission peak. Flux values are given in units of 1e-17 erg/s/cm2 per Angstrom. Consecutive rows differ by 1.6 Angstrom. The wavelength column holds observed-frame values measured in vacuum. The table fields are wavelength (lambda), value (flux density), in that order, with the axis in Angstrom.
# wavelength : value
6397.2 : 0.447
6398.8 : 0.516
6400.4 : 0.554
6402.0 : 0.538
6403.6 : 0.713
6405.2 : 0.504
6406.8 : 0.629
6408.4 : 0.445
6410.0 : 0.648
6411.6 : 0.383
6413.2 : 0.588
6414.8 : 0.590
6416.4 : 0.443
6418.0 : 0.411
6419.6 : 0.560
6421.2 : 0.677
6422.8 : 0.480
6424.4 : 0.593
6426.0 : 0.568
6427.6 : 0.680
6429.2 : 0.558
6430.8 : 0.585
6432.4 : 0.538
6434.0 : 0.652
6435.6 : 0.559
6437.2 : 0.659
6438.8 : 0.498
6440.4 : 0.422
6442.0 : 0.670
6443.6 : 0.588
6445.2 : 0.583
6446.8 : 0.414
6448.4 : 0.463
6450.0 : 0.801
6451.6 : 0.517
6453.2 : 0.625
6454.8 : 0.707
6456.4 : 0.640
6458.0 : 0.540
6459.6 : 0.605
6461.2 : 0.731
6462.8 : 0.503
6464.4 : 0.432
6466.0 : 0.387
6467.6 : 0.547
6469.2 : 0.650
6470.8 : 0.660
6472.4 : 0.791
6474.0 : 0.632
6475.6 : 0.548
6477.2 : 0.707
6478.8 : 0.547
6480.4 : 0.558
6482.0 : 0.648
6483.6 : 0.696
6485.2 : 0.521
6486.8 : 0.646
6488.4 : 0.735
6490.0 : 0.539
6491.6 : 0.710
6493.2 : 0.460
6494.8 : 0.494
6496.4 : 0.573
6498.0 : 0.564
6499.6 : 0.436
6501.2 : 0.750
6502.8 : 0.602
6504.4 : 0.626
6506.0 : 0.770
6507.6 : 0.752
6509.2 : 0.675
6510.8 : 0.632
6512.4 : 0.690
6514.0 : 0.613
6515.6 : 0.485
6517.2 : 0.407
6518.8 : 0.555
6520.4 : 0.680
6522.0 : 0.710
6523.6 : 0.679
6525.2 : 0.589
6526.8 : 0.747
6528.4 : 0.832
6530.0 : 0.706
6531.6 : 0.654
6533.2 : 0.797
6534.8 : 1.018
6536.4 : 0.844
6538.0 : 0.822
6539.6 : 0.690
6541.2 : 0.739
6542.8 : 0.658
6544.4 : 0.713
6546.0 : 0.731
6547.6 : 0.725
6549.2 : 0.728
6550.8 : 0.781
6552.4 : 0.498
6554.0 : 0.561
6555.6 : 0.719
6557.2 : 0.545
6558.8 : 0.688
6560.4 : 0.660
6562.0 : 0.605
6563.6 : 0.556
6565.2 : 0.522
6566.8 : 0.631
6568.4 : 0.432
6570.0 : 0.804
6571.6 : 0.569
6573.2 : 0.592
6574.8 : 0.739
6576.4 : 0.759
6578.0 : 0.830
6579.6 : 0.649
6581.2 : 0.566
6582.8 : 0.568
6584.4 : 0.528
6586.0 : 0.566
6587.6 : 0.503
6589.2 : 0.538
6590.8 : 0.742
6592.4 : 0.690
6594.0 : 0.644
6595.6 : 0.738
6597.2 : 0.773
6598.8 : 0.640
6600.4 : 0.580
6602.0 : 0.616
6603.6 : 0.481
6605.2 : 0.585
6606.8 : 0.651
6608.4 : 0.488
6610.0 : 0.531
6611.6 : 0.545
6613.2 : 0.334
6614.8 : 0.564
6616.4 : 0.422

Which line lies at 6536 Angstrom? C III] 1909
